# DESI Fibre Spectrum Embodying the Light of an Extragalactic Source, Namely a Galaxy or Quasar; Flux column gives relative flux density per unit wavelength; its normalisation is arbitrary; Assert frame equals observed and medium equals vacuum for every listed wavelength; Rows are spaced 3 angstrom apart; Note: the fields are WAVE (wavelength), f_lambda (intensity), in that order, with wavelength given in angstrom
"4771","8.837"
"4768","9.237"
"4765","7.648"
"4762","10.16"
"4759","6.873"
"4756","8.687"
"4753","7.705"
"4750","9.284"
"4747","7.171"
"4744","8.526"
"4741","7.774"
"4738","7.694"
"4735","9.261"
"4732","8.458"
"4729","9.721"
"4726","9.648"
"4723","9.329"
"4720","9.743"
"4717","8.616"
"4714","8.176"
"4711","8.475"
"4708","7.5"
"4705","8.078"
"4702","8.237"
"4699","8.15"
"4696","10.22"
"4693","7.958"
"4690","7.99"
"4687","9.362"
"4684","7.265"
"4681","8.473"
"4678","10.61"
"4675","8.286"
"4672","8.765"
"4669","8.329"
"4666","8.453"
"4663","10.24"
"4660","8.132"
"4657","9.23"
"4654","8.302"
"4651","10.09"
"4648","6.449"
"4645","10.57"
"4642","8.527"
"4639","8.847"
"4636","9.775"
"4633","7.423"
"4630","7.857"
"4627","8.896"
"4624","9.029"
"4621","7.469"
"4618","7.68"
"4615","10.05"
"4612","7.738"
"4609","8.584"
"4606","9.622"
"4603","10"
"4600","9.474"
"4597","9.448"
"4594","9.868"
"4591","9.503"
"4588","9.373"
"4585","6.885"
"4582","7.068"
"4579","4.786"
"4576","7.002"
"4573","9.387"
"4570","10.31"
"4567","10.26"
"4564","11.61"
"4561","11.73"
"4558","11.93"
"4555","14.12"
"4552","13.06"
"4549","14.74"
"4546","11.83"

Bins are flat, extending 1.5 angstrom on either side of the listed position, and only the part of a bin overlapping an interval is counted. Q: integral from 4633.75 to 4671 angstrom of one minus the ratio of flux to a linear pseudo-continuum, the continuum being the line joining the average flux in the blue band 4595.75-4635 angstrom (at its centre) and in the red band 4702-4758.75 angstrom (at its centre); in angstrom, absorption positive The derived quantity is -1.0 angstrom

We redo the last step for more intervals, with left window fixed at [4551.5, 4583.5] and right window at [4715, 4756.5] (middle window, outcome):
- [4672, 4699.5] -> 1.07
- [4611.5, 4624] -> 1.63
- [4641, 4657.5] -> 0.92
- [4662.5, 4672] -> 0.40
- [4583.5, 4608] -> 1.34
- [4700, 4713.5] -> 1.26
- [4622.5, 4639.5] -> 1.59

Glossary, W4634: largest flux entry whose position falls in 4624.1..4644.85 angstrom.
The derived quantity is 9.775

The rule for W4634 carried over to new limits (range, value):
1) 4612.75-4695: 10.61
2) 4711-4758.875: 9.743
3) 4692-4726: 10.22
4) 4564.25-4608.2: 10.31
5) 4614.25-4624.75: 10.05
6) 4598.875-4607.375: 10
